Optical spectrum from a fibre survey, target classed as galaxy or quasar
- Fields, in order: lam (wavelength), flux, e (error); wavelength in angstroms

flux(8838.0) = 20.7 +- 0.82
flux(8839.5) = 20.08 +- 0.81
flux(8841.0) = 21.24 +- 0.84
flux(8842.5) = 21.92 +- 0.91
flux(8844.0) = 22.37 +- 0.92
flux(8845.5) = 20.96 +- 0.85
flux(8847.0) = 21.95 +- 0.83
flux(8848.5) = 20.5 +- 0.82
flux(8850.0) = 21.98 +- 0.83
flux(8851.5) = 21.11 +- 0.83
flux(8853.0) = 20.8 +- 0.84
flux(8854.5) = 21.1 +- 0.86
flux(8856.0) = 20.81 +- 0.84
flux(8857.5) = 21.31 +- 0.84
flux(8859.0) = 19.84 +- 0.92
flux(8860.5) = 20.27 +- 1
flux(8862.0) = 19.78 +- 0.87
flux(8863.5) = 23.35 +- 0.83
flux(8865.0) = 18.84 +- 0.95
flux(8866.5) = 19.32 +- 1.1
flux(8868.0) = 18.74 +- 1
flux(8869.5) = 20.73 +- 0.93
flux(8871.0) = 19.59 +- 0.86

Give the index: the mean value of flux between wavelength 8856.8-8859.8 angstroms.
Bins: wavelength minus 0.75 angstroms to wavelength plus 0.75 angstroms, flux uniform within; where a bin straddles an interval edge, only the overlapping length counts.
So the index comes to 20.6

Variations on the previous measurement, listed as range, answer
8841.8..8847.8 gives 21.8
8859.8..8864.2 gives 21.1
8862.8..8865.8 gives 21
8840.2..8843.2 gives 21.5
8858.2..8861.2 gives 20.1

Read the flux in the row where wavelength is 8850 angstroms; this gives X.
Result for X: 21.98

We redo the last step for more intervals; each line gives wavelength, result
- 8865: 18.84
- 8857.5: 21.31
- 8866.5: 19.32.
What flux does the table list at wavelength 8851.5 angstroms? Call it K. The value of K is 21.11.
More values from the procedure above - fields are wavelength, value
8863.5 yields 23.35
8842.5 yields 21.92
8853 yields 20.8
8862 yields 19.78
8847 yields 21.95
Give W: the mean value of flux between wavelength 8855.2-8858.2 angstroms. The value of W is 21.1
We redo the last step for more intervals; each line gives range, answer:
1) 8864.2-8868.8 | 19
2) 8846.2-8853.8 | 21.3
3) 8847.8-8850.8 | 21.3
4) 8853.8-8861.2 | 20.7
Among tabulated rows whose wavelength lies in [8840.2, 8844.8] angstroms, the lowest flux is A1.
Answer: 21.24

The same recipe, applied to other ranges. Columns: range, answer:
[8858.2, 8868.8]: 18.74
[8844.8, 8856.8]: 20.5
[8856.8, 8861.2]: 19.84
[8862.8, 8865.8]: 18.84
